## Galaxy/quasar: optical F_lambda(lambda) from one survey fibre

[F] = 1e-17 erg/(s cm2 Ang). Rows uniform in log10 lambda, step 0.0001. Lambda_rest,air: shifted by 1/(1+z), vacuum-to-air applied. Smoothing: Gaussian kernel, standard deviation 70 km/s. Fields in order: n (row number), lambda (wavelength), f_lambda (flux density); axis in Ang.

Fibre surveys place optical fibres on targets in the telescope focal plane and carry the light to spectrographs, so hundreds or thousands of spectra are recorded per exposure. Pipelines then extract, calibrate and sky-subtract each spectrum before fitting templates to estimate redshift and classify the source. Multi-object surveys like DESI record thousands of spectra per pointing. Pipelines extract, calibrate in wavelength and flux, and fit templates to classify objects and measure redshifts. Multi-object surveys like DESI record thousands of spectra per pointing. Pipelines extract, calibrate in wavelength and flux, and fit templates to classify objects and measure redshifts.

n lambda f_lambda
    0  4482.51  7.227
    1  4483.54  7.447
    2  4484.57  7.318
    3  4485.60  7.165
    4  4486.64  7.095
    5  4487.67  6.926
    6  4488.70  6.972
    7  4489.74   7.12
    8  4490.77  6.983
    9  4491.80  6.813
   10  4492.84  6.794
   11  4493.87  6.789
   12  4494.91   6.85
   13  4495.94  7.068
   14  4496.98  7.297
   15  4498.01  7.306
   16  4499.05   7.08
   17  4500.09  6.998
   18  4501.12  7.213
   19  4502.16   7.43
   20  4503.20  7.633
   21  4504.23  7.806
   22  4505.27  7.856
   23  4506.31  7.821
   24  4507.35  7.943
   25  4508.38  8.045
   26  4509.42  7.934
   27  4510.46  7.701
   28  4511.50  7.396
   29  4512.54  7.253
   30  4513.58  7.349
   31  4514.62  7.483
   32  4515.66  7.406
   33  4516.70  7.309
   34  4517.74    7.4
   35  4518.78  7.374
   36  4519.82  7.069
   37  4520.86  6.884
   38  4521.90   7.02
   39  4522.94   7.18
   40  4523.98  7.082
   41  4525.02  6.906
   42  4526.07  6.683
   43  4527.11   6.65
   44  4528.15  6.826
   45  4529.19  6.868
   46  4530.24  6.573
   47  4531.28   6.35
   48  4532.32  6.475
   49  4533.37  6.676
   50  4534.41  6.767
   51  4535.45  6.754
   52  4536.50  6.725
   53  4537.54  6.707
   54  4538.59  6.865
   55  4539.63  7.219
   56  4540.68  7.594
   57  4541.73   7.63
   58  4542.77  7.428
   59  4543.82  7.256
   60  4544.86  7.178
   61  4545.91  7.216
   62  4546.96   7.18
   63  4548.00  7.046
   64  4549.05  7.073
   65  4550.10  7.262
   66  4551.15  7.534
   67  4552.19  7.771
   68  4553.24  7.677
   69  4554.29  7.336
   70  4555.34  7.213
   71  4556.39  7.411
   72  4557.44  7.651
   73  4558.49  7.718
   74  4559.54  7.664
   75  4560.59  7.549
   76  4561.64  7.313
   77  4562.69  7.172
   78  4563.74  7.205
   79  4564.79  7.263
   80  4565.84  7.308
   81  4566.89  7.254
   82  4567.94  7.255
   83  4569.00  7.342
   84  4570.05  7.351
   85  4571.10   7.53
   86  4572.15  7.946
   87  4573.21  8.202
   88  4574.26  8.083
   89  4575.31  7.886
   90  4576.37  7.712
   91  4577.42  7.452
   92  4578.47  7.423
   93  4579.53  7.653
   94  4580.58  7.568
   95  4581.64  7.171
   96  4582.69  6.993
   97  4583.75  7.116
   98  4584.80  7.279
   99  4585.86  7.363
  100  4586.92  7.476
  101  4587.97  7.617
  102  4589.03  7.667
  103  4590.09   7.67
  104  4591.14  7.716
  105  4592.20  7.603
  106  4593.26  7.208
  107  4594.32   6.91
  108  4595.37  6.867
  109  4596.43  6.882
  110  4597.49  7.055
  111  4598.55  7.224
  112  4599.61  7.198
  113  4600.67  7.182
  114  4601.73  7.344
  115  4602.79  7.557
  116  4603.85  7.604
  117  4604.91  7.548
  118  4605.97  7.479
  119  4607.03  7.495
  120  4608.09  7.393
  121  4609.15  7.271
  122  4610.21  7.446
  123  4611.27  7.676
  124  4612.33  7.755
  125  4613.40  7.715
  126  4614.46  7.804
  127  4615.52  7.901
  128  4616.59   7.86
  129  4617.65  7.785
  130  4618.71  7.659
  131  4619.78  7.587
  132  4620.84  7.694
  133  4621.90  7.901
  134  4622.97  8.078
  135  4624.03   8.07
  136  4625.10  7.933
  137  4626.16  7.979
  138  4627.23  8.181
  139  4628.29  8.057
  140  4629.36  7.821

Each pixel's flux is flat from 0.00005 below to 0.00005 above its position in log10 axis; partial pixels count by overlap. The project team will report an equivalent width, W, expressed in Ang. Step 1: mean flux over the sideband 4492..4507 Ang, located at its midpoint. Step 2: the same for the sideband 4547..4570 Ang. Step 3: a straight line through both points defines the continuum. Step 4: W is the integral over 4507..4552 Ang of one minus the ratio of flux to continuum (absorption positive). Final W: 1.1 Ang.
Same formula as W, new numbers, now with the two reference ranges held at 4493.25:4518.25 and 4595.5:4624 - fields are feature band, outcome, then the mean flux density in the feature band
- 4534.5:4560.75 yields 0.63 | 7.29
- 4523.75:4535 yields 1.13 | 6.71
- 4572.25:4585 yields -0.10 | 7.57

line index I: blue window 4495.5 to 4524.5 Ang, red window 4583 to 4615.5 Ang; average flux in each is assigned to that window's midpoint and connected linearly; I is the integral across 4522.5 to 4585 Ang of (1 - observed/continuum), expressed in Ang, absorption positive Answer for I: 1.29 Ang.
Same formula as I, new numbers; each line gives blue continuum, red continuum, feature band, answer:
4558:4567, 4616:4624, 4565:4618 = 0.9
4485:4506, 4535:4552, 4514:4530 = 0.2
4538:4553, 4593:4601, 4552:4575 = -0.9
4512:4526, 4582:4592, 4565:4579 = -0.4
